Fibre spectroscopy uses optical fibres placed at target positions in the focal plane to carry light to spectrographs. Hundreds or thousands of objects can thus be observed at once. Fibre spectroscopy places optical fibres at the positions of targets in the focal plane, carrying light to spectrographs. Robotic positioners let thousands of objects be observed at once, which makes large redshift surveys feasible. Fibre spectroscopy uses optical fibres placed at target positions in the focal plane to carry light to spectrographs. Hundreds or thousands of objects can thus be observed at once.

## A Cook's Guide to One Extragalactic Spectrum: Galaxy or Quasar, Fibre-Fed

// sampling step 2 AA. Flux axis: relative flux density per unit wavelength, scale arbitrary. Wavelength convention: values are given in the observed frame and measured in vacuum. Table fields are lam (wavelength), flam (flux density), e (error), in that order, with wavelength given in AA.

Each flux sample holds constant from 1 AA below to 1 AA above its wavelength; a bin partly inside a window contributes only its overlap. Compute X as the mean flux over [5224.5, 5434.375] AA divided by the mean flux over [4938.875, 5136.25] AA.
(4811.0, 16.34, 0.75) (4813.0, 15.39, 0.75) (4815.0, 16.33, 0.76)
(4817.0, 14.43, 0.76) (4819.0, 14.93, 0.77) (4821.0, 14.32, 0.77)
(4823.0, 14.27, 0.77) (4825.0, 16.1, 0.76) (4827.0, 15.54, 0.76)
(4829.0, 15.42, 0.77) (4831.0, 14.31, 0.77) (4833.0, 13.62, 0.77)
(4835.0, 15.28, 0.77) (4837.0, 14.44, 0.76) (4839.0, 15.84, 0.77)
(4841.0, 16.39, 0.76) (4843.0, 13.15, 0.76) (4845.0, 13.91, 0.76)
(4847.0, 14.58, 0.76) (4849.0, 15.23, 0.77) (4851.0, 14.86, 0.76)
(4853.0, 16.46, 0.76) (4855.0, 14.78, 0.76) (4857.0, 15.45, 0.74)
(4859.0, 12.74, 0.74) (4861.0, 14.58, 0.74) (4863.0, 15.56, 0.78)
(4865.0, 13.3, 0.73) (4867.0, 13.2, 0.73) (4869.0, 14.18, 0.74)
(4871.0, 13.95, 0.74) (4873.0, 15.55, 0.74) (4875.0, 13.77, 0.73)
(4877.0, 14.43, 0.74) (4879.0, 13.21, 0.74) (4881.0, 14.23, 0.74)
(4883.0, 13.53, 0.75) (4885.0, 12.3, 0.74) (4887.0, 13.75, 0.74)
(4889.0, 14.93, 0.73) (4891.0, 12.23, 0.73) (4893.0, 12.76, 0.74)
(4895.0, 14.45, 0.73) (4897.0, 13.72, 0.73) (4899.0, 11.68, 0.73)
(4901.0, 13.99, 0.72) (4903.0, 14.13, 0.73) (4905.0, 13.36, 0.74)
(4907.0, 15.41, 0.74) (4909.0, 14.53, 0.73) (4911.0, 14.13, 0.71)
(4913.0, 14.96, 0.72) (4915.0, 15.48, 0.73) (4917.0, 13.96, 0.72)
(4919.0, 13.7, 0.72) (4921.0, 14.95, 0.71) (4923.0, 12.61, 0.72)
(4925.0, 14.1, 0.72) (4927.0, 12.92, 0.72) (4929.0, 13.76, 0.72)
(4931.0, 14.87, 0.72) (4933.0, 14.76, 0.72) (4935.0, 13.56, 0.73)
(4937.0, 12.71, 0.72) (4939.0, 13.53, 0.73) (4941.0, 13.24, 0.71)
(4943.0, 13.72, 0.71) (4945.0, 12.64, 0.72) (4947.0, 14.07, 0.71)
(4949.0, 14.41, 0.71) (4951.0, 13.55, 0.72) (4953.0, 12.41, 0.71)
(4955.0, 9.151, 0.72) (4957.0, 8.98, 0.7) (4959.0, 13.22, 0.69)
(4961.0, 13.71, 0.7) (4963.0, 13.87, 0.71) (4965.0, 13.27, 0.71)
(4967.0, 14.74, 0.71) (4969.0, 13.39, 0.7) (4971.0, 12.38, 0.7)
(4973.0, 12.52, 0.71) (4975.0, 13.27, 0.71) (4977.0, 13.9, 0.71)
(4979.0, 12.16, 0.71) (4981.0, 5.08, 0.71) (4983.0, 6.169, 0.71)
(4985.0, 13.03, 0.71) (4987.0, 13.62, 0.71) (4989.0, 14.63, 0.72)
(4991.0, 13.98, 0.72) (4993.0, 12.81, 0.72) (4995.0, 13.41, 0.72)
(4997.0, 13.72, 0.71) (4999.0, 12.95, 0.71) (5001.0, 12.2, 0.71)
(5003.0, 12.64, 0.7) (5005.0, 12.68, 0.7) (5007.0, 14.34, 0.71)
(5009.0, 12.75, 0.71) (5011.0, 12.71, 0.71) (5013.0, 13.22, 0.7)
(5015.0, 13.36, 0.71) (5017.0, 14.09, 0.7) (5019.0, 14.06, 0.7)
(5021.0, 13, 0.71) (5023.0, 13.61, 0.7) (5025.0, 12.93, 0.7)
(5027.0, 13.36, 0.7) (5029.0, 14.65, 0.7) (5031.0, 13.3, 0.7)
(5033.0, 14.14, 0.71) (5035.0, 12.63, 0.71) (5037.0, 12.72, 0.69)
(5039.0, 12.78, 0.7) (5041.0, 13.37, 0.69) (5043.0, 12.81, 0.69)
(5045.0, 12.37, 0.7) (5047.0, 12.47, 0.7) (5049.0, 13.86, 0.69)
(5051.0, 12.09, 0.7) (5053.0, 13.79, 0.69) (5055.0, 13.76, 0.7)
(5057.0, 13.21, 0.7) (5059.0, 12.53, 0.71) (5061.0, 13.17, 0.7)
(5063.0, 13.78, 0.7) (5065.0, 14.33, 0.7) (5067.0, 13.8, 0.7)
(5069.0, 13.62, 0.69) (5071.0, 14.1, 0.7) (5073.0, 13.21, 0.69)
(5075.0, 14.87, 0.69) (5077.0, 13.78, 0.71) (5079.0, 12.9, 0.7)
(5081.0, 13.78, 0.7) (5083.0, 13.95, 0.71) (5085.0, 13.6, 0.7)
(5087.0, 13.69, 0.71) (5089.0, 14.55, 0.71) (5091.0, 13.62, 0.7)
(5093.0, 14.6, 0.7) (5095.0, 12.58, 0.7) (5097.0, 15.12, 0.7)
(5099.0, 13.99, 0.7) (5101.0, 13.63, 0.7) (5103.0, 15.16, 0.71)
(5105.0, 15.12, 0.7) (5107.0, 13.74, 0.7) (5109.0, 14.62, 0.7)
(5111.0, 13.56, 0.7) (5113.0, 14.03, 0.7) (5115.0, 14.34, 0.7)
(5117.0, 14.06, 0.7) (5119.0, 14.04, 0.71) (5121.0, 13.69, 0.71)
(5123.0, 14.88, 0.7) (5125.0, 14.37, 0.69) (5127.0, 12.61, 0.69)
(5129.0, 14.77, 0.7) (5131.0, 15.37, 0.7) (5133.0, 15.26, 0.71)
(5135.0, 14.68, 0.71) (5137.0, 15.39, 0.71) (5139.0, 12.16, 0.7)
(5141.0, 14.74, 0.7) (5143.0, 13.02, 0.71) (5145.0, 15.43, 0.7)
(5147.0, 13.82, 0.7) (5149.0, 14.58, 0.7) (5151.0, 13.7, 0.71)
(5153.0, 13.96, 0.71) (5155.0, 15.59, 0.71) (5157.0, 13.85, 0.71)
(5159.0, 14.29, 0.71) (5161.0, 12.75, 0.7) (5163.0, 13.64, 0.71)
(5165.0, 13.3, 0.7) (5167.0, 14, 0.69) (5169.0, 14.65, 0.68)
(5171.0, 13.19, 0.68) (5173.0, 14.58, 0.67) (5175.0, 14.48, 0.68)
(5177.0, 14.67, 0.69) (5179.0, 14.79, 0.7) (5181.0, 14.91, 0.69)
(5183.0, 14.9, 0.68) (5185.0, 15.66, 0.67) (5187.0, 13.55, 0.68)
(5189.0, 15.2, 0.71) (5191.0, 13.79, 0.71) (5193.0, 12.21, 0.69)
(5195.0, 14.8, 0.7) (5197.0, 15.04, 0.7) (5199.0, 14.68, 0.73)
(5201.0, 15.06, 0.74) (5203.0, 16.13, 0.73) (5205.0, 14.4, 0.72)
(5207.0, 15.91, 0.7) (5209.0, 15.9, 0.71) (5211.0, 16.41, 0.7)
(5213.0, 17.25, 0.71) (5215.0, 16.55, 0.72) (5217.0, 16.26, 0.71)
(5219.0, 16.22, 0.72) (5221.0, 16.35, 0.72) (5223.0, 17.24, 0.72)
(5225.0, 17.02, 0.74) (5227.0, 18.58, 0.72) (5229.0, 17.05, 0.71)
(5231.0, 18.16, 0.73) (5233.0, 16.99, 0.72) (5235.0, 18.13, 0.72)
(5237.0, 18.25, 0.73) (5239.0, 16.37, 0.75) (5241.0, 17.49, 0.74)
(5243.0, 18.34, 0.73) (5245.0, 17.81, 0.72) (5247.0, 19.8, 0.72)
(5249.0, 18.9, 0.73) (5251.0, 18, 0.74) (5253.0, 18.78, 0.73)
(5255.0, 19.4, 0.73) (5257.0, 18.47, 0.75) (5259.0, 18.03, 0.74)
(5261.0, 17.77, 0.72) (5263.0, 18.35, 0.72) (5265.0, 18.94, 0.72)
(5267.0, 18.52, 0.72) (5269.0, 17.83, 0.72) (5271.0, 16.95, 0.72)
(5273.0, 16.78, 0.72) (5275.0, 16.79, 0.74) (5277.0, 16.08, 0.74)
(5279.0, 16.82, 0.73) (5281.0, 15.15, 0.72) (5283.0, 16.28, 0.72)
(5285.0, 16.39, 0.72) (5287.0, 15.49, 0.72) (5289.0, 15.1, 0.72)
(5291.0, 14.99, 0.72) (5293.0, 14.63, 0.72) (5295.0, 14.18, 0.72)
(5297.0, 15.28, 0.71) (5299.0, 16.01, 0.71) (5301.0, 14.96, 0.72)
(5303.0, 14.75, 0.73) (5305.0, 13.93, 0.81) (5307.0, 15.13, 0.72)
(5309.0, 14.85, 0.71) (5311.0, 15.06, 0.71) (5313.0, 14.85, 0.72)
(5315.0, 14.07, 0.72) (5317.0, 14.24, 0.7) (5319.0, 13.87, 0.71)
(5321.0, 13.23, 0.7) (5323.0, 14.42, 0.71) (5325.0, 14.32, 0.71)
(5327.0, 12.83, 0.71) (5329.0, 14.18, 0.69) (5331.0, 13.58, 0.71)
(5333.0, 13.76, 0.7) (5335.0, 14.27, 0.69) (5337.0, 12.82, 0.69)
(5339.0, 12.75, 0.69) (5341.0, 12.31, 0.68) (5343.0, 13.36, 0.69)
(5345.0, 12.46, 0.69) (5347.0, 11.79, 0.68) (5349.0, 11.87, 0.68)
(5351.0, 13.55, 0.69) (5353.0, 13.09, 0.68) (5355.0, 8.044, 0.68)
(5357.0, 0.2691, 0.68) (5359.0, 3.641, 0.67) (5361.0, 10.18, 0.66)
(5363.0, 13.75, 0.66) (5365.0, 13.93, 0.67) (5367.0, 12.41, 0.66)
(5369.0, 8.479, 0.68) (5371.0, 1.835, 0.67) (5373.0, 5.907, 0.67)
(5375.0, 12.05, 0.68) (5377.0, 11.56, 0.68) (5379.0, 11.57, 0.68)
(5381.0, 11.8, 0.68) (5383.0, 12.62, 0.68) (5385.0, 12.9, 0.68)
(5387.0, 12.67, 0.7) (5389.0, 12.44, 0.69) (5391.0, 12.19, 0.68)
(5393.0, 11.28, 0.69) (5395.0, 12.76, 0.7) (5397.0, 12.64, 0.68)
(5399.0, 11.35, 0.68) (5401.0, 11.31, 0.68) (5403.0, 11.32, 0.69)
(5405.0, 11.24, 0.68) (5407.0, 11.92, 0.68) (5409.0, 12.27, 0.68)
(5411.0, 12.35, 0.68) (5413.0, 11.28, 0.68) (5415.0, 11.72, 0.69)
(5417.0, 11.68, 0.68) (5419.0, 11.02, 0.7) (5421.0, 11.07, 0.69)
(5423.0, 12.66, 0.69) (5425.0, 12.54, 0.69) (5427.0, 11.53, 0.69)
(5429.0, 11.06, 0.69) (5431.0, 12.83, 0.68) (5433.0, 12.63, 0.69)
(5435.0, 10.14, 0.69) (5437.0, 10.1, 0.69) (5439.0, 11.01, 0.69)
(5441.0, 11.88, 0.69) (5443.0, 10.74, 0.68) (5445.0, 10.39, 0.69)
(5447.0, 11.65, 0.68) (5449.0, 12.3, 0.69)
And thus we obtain 1.04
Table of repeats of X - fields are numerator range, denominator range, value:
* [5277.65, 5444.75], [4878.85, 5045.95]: 0.94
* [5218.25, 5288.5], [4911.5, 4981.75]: 1.33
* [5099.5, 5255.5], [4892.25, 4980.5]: 1.14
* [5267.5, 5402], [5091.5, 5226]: 0.89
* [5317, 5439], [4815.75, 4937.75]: 0.81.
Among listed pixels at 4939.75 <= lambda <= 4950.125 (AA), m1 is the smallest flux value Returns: 12.64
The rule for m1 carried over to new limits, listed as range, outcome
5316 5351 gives 11.79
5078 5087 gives 12.9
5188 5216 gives 12.21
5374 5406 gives 11.24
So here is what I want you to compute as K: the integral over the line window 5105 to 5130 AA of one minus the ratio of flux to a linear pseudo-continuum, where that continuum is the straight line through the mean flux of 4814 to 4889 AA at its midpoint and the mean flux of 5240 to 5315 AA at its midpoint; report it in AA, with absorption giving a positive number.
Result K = 2.8 AA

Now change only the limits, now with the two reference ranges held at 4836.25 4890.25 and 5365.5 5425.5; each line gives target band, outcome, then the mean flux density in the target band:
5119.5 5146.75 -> -3.2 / 14.3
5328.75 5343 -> -2.1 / 13.3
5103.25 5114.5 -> -1.2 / 14.3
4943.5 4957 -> 1.4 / 12.5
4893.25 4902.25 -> 0.5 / 13.4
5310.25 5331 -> -4.1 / 14.1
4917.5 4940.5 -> 0.4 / 13.8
